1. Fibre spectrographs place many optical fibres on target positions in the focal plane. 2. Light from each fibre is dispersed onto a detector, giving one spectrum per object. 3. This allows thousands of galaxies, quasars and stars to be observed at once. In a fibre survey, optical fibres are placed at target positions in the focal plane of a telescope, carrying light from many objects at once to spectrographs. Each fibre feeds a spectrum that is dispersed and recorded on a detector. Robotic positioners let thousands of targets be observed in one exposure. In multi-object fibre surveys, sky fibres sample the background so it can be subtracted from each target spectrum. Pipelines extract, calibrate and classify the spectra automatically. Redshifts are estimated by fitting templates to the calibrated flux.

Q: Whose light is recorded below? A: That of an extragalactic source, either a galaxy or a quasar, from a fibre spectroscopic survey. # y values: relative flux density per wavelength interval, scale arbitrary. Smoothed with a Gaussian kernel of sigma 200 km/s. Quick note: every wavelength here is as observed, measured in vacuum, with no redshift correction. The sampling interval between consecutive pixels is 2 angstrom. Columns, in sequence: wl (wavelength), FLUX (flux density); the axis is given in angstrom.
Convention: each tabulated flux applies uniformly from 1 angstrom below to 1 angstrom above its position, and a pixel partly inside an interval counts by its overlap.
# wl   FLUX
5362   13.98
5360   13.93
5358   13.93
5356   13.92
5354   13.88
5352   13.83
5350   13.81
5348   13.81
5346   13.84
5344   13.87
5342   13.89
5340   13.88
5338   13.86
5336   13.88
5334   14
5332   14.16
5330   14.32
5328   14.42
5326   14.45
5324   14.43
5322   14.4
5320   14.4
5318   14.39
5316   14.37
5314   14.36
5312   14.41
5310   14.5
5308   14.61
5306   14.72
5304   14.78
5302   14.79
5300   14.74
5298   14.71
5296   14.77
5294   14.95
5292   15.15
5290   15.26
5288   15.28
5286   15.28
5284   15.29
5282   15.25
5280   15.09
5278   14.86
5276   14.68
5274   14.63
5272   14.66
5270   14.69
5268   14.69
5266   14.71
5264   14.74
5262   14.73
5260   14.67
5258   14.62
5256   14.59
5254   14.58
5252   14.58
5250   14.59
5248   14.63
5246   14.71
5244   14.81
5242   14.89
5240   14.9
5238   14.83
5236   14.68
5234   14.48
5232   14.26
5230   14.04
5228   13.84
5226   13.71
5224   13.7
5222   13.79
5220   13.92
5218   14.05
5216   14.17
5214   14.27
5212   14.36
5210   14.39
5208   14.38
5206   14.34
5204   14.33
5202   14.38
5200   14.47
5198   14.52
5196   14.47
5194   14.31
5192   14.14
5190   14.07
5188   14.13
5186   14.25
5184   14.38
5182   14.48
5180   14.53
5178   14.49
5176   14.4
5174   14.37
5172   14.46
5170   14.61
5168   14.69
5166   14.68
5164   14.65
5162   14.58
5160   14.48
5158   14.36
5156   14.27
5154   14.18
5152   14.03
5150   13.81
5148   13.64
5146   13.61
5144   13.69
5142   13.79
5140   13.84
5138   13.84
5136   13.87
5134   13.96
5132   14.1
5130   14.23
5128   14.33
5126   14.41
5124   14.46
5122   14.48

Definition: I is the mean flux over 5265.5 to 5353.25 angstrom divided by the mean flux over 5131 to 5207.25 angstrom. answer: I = 1.0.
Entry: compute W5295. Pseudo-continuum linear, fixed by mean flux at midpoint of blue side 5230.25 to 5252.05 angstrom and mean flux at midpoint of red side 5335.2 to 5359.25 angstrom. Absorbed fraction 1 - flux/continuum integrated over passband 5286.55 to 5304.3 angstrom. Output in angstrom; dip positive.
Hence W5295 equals -0.9 angstrom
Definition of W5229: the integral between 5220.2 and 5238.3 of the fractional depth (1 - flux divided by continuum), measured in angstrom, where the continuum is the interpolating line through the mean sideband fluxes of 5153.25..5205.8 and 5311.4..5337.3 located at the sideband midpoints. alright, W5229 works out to 0.3 angstrom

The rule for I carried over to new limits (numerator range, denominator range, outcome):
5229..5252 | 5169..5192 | 1.02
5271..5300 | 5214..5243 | 1.05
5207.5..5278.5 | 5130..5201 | 1.02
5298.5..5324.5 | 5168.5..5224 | 1.02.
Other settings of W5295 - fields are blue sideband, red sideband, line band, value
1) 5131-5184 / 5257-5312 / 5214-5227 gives 0.54 angstrom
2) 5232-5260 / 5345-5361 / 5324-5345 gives -0.12 angstrom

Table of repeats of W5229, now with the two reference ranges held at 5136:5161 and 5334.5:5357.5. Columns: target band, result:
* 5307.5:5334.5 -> -1.0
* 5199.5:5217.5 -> -0.5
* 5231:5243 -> -0.7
